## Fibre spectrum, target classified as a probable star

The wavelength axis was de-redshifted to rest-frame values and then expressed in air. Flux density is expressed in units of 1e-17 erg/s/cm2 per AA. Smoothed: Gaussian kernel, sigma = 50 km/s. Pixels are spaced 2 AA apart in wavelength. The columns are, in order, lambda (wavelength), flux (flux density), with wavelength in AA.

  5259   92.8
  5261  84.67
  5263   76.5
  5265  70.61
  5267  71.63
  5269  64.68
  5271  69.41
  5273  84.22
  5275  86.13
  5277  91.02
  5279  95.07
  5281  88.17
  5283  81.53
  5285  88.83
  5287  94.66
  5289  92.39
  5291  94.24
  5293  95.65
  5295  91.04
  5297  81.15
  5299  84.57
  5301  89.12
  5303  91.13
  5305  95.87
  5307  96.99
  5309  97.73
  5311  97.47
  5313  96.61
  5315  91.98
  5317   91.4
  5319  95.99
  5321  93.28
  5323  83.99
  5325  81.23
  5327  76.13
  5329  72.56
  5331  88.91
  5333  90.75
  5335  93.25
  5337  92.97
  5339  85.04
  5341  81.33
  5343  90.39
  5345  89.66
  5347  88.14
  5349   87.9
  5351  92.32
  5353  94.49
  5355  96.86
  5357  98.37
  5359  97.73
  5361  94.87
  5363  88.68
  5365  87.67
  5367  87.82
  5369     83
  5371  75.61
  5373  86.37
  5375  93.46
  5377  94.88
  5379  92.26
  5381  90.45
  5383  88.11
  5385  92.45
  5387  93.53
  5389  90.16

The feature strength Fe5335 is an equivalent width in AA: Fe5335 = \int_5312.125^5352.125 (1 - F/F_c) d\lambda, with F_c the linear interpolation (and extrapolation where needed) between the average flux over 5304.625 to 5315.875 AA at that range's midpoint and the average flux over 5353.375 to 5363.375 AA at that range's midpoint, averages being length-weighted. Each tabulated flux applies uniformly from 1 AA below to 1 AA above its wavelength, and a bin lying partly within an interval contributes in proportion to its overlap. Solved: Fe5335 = 3.2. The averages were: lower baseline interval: 96.2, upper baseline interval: 95.7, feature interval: 88.2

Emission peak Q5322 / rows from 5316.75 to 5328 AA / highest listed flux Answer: 95.99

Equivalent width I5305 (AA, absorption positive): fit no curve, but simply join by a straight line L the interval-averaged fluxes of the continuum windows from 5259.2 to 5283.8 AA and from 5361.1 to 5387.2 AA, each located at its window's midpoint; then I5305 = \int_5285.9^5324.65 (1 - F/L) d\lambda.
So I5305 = -4.10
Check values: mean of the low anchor 80.7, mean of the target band 92.2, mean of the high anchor 88.9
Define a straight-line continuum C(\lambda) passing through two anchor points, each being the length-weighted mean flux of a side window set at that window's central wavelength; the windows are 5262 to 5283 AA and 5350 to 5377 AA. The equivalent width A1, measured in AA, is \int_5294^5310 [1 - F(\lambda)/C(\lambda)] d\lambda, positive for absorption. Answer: -1.5 AA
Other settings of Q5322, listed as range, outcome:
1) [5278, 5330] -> 97.73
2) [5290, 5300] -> 95.65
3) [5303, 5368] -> 98.37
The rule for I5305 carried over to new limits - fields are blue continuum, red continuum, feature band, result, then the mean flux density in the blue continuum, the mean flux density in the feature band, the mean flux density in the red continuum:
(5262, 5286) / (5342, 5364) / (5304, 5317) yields -1.4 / 80.6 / 95.7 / 92.7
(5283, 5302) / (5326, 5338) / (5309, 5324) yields -1.0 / 89.7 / 93.3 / 85.8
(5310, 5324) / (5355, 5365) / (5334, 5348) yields 0.8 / 93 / 88.7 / 94.4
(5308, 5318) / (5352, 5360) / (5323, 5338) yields 1.7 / 95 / 85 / 96.9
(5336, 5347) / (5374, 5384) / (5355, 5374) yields 0.2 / 87.9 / 89.3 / 91.8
